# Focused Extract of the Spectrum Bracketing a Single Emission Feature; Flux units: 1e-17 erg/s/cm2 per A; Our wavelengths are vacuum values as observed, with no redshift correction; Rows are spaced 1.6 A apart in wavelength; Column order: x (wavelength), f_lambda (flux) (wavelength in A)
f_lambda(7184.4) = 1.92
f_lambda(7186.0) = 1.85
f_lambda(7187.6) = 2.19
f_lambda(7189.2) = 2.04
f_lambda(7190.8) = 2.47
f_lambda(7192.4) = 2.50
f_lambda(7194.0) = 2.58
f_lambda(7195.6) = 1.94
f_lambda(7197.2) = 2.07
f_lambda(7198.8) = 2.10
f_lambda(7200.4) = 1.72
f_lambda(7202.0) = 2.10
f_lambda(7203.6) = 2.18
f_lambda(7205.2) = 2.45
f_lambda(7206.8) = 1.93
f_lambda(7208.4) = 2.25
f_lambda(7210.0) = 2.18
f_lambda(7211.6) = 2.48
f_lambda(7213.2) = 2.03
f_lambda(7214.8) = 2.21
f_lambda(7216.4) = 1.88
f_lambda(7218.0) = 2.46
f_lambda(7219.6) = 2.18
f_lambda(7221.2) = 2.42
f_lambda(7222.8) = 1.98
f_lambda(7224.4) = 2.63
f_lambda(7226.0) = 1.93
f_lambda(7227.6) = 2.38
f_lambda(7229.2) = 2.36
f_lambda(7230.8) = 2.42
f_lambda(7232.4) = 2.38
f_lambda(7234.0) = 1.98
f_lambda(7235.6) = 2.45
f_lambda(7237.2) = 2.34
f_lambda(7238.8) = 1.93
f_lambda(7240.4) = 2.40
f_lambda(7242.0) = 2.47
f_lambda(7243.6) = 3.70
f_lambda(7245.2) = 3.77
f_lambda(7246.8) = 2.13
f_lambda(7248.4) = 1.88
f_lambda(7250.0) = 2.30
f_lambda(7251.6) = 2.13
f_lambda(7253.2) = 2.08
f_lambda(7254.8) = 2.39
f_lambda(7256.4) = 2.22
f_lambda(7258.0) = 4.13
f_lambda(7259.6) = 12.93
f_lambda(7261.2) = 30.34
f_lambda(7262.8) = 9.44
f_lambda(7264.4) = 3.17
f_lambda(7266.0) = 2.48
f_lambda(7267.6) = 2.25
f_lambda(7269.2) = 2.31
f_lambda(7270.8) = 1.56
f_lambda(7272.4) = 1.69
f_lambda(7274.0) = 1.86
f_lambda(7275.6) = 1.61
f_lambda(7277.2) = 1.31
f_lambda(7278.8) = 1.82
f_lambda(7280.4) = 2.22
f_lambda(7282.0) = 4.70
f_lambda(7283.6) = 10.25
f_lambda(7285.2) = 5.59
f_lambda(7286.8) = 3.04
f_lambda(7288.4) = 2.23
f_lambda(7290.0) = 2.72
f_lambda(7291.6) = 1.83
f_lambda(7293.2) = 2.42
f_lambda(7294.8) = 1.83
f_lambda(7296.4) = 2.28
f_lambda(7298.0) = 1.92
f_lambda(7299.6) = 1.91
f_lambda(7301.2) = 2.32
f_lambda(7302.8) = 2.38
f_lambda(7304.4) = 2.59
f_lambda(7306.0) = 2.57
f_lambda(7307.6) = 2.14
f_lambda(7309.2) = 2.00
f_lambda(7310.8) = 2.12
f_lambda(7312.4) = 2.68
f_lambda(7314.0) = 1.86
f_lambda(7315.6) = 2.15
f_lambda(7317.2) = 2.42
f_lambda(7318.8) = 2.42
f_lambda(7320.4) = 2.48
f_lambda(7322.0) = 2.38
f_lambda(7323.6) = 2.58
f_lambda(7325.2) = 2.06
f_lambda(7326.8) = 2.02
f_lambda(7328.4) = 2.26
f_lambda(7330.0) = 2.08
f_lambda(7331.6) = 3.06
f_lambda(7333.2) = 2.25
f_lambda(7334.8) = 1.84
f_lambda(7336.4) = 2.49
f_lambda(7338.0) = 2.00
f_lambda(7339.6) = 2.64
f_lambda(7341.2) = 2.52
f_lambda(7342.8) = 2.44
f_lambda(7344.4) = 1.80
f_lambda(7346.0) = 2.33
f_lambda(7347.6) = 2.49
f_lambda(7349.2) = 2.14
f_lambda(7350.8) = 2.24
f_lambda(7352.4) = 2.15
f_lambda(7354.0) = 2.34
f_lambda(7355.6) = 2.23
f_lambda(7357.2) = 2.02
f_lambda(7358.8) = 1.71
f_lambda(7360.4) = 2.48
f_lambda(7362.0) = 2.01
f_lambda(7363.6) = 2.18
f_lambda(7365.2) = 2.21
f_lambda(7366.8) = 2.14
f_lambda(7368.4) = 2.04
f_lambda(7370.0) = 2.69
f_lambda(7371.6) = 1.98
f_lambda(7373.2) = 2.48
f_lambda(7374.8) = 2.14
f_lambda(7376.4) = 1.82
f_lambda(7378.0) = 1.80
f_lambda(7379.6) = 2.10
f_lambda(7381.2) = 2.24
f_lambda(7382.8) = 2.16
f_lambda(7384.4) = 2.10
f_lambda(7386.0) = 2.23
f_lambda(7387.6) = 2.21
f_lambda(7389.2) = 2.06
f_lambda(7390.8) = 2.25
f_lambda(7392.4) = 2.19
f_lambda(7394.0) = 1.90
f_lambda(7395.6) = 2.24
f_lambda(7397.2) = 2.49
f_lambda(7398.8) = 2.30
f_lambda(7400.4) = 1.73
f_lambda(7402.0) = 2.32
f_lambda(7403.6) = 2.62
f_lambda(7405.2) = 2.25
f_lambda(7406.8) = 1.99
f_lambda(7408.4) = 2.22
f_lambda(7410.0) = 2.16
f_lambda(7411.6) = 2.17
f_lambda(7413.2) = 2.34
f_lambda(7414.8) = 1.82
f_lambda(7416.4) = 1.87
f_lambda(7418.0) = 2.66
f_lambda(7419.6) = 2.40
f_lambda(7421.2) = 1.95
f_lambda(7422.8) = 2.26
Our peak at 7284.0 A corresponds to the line [N II]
